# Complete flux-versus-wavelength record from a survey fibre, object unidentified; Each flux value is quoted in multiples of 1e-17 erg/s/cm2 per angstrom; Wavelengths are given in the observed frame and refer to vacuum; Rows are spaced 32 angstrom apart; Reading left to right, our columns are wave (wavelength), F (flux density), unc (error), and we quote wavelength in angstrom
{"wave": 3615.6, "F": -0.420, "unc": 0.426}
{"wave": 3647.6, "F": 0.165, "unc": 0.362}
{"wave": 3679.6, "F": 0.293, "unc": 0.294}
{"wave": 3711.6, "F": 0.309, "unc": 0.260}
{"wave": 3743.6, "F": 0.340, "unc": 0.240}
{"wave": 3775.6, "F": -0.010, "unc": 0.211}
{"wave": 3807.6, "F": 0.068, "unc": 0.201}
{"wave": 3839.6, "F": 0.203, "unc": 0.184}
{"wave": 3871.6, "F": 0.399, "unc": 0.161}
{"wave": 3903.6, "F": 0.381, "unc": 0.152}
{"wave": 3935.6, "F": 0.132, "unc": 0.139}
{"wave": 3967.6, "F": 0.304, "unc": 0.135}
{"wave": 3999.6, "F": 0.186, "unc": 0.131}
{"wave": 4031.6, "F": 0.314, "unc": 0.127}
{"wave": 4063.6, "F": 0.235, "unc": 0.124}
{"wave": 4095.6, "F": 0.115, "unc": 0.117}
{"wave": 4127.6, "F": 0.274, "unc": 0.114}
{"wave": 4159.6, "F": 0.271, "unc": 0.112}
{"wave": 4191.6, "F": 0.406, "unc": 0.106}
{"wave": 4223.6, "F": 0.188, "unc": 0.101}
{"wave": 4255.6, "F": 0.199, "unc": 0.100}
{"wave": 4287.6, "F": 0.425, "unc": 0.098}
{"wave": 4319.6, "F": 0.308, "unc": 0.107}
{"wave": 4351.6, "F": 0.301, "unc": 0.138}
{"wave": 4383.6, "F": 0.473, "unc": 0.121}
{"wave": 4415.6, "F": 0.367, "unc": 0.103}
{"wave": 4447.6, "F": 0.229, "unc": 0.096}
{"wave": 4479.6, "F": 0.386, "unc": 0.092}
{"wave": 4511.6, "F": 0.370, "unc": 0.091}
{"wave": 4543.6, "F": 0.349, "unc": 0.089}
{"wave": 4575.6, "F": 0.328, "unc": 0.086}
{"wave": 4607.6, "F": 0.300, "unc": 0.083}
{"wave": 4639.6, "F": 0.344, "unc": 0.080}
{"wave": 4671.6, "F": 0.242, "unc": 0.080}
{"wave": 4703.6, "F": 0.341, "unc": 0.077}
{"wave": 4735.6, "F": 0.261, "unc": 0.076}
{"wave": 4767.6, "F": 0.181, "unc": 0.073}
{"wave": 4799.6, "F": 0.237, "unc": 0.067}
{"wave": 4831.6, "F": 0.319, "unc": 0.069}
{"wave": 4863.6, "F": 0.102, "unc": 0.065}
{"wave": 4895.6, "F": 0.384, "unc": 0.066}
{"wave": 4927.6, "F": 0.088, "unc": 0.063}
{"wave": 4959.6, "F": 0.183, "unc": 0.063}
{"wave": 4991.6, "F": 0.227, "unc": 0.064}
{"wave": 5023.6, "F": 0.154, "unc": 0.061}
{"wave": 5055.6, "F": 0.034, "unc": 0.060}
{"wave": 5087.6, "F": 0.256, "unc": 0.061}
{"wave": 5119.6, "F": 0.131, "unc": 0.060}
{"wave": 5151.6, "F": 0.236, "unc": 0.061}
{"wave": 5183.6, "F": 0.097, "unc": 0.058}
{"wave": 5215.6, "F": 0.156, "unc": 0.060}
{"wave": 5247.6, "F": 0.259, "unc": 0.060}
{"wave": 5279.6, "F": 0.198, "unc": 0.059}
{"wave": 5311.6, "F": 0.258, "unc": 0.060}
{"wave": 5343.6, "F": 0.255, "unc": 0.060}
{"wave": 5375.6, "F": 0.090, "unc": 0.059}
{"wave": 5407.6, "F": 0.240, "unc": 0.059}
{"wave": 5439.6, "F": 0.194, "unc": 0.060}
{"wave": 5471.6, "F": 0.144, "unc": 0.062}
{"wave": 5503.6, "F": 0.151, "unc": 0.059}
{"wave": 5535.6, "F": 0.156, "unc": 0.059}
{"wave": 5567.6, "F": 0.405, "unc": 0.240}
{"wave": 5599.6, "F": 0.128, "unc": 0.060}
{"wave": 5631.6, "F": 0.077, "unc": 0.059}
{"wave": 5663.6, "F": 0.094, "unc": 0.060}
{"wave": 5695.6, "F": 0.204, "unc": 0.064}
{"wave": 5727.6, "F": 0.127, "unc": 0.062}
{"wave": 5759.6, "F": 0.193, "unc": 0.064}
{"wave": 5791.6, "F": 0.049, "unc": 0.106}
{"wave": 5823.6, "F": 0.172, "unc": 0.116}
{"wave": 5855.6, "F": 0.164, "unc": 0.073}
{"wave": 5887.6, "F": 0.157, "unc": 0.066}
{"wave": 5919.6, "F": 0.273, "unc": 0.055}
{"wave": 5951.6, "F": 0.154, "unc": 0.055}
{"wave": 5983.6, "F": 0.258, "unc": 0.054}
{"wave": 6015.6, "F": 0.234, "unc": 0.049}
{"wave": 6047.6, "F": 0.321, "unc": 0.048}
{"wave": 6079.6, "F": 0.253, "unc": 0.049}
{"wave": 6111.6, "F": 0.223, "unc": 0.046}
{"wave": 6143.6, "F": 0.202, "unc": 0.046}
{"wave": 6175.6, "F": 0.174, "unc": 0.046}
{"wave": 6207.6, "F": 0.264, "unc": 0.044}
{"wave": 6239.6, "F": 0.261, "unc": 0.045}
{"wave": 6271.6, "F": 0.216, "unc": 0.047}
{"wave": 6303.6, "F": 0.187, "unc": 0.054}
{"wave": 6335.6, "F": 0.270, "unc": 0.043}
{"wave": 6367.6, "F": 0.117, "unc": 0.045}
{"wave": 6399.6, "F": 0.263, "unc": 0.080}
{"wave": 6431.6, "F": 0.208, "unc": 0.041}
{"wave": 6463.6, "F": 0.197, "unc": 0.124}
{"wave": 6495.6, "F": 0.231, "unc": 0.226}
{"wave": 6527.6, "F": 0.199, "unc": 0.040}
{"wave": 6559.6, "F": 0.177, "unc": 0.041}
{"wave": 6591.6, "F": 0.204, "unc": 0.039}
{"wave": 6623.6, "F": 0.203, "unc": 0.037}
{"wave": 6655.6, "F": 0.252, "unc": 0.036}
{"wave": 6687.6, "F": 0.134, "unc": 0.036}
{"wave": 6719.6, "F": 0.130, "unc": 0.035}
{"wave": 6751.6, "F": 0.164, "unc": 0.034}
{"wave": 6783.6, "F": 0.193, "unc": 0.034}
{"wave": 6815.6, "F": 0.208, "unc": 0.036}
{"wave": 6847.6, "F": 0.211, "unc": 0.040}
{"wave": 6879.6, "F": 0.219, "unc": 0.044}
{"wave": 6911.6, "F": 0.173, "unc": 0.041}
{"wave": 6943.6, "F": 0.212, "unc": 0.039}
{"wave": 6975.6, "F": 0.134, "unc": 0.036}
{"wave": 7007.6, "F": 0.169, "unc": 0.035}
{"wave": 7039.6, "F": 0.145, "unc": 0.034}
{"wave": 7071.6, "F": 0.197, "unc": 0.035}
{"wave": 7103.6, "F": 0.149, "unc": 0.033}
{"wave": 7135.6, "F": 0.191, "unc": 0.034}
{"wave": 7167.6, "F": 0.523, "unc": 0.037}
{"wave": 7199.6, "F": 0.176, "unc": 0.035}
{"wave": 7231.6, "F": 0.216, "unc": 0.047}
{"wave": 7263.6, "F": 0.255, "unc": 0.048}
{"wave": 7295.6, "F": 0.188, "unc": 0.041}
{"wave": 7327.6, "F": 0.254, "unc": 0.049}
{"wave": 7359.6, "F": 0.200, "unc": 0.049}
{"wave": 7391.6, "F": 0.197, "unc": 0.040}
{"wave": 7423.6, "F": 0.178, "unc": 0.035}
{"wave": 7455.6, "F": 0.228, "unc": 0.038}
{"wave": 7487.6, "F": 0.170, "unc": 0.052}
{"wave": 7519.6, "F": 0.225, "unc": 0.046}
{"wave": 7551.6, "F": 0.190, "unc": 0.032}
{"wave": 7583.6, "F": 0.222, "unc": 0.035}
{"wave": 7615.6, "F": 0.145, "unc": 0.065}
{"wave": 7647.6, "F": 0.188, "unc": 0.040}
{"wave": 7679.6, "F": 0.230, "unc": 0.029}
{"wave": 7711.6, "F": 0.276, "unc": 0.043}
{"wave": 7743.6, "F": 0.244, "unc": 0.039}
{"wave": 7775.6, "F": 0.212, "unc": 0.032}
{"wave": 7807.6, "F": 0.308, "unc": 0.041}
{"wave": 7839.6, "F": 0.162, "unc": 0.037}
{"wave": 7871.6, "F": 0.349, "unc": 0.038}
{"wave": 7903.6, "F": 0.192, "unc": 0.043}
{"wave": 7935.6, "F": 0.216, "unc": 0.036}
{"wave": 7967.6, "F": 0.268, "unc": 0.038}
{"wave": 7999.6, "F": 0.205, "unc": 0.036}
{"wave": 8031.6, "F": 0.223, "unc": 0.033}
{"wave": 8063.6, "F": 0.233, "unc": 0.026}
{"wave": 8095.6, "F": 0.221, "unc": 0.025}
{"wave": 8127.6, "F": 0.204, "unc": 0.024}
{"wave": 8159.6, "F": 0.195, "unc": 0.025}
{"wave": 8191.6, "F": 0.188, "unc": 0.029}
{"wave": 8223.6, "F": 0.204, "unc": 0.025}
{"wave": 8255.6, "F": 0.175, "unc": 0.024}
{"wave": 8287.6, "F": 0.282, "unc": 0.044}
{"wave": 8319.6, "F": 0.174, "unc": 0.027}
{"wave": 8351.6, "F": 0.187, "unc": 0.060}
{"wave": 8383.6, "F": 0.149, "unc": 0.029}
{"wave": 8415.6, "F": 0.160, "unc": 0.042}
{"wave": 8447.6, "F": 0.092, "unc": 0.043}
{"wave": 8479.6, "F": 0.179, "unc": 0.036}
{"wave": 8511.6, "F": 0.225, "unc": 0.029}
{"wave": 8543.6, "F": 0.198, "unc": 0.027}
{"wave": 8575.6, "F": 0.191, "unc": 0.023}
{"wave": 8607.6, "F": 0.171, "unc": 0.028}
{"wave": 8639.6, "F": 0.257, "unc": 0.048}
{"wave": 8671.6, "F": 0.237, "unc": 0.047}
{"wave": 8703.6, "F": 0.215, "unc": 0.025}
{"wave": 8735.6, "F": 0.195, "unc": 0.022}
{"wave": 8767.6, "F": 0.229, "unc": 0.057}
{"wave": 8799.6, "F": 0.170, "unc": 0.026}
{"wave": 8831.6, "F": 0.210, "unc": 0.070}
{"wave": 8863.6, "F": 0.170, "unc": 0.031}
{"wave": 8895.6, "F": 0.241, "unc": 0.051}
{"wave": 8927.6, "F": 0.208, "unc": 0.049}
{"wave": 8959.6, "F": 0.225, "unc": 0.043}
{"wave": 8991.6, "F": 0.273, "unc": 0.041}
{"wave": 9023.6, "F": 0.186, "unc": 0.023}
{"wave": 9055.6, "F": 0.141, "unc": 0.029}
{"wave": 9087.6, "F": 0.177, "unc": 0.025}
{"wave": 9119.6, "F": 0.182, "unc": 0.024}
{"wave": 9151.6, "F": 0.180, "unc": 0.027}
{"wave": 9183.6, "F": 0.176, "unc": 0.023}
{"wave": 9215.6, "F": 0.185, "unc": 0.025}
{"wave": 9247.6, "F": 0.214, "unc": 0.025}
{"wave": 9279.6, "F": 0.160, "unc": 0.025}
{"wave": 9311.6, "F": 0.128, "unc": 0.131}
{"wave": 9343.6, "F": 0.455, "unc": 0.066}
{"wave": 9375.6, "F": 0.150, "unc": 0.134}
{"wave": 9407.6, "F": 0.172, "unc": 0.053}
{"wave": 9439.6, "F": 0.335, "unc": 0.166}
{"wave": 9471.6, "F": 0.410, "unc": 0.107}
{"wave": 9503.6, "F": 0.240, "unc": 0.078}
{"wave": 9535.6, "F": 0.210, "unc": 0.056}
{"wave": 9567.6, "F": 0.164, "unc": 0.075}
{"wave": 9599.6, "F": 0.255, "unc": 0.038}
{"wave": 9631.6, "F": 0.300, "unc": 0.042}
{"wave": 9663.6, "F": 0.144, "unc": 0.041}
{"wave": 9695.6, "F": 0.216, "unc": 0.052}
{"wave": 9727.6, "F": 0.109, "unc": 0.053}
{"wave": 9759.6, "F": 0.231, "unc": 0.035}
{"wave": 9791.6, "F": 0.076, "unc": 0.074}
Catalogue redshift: 0.92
